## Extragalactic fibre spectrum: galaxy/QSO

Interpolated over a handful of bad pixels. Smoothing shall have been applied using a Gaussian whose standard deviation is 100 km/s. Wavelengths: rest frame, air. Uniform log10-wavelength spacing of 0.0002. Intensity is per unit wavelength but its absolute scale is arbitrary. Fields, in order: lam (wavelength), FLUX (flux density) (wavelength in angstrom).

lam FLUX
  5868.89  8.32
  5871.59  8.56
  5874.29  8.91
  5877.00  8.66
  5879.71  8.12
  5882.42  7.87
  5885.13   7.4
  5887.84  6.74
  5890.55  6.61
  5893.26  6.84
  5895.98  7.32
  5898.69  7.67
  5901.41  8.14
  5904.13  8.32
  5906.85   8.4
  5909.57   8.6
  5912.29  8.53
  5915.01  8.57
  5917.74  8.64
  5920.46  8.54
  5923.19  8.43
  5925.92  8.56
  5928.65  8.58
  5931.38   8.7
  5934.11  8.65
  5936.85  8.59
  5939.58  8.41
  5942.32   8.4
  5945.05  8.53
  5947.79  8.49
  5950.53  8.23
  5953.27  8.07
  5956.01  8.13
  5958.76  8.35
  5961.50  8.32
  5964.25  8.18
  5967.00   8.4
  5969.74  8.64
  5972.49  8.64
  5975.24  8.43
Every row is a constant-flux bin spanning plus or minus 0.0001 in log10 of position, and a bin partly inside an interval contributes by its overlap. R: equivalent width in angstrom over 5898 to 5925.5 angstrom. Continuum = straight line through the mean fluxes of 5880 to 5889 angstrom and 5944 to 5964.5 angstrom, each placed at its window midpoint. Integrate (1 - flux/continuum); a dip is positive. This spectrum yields -2.25 angstrom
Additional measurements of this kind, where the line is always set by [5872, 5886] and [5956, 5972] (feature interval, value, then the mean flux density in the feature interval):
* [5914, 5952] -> -0.9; 8.52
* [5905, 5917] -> -0.3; 8.52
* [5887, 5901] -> 1.9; 7.12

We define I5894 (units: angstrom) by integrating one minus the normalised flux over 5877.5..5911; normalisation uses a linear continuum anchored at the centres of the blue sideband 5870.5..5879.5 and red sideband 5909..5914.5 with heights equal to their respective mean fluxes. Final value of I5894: 3.5 angstrom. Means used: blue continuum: 8.64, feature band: 7.7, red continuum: 8.57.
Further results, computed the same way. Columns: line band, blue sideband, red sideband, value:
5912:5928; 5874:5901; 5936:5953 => -1.0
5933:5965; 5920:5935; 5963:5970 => 0.4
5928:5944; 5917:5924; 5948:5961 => -0.3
